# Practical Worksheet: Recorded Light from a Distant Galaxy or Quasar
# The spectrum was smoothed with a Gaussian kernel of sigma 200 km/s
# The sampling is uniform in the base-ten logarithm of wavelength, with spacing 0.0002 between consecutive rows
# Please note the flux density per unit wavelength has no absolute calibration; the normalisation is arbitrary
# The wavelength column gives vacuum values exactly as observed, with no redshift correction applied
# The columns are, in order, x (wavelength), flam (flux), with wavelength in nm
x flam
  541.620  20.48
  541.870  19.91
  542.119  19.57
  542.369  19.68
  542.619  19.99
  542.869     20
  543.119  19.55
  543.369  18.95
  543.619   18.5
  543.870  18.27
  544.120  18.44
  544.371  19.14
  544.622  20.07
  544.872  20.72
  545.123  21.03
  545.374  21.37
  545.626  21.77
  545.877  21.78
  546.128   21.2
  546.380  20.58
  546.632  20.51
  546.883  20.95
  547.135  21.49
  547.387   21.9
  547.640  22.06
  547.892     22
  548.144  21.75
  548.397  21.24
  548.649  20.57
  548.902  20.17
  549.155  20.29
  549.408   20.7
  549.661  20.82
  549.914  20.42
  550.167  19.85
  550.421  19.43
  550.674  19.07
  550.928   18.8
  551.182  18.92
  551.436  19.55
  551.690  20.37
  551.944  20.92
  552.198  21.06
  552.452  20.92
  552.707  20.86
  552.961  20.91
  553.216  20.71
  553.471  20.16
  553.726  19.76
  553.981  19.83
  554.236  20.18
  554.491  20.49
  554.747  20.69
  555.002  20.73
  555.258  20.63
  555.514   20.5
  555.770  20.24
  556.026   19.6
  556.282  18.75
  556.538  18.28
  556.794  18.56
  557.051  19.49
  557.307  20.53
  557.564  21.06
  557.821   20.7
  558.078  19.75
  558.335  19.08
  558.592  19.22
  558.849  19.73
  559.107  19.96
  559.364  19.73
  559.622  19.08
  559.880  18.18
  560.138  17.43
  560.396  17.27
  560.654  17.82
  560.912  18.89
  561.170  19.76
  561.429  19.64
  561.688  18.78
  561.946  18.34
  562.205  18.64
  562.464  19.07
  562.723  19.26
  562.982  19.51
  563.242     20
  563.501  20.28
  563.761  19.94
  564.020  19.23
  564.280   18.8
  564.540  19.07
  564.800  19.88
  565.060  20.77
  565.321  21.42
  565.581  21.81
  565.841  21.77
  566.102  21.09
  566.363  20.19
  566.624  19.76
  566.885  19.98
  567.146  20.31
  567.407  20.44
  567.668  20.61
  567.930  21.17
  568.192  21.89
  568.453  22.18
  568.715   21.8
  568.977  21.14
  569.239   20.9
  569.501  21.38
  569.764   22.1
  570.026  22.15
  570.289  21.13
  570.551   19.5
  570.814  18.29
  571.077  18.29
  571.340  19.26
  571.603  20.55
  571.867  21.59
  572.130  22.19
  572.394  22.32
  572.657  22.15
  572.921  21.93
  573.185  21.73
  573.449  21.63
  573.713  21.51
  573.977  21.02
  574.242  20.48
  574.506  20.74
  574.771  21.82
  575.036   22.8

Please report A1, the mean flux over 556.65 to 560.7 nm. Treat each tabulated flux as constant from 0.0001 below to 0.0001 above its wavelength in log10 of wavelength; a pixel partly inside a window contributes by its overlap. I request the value 19.2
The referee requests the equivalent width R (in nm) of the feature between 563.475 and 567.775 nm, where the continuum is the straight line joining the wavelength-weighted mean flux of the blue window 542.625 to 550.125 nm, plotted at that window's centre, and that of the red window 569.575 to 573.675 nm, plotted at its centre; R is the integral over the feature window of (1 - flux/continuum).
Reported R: 0.12 nm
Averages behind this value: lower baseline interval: 20.5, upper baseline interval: 21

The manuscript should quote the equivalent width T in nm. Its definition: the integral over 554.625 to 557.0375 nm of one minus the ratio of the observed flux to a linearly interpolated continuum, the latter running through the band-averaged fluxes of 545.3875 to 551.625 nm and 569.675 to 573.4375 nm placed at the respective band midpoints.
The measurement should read 0.12 nm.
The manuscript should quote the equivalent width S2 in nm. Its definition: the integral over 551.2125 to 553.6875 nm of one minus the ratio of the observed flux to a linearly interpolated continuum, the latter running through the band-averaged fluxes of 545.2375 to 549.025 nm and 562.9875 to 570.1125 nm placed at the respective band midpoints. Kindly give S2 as 0.073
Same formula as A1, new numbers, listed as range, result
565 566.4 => 21.3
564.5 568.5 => 20.8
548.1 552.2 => 20.2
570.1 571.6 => 19.5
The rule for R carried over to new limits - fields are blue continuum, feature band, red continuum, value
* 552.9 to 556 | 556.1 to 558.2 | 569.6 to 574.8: 0.08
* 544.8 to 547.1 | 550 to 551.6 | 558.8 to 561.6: 0.08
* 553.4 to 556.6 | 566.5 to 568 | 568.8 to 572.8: 0.02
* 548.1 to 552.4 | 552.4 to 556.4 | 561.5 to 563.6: -0.08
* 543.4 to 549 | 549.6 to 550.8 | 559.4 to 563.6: 0.02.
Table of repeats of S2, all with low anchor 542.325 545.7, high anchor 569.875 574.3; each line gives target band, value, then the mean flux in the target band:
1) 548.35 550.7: -0.030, 20.3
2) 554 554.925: -0.008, 20.4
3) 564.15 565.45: 0.041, 20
